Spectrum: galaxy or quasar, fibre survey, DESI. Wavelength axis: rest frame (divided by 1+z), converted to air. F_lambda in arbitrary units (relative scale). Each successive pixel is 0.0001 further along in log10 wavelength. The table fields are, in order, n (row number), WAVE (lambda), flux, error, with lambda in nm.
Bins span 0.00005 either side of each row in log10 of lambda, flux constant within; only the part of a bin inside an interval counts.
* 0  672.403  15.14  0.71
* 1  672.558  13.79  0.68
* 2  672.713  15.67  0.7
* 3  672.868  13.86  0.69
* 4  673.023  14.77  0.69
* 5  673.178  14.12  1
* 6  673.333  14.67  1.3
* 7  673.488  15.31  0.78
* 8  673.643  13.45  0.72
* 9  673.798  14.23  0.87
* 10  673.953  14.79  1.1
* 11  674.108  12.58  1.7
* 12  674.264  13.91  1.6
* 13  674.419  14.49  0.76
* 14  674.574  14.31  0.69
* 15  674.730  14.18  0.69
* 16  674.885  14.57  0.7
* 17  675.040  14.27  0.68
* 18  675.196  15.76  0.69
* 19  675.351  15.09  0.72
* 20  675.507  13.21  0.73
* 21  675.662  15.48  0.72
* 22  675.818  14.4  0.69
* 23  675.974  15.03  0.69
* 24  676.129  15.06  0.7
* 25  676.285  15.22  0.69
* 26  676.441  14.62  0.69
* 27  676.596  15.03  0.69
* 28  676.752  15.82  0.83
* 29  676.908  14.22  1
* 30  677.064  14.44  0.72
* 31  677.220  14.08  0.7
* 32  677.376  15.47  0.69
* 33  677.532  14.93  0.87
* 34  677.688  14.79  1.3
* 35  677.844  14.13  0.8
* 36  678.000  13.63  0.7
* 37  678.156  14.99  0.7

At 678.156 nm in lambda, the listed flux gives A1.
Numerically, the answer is 14.99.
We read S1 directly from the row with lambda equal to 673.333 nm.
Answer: 14.67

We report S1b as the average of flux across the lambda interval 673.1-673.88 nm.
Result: 14.4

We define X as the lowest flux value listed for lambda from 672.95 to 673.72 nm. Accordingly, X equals 13.45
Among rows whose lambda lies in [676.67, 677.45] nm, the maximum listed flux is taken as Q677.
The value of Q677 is 15.82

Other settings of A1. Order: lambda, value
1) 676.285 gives 15.22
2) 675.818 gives 14.4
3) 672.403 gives 15.14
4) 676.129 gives 15.06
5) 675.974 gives 15.03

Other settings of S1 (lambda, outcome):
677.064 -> 14.44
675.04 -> 14.27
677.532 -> 14.93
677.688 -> 14.79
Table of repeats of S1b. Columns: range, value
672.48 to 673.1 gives 14.5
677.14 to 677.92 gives 14.7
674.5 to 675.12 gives 14.3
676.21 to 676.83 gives 15.2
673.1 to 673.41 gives 14.4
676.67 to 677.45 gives 14.8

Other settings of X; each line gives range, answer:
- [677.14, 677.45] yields 14.08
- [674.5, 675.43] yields 14.18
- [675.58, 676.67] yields 14.4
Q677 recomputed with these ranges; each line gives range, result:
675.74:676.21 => 15.06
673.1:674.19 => 15.31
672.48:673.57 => 15.67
